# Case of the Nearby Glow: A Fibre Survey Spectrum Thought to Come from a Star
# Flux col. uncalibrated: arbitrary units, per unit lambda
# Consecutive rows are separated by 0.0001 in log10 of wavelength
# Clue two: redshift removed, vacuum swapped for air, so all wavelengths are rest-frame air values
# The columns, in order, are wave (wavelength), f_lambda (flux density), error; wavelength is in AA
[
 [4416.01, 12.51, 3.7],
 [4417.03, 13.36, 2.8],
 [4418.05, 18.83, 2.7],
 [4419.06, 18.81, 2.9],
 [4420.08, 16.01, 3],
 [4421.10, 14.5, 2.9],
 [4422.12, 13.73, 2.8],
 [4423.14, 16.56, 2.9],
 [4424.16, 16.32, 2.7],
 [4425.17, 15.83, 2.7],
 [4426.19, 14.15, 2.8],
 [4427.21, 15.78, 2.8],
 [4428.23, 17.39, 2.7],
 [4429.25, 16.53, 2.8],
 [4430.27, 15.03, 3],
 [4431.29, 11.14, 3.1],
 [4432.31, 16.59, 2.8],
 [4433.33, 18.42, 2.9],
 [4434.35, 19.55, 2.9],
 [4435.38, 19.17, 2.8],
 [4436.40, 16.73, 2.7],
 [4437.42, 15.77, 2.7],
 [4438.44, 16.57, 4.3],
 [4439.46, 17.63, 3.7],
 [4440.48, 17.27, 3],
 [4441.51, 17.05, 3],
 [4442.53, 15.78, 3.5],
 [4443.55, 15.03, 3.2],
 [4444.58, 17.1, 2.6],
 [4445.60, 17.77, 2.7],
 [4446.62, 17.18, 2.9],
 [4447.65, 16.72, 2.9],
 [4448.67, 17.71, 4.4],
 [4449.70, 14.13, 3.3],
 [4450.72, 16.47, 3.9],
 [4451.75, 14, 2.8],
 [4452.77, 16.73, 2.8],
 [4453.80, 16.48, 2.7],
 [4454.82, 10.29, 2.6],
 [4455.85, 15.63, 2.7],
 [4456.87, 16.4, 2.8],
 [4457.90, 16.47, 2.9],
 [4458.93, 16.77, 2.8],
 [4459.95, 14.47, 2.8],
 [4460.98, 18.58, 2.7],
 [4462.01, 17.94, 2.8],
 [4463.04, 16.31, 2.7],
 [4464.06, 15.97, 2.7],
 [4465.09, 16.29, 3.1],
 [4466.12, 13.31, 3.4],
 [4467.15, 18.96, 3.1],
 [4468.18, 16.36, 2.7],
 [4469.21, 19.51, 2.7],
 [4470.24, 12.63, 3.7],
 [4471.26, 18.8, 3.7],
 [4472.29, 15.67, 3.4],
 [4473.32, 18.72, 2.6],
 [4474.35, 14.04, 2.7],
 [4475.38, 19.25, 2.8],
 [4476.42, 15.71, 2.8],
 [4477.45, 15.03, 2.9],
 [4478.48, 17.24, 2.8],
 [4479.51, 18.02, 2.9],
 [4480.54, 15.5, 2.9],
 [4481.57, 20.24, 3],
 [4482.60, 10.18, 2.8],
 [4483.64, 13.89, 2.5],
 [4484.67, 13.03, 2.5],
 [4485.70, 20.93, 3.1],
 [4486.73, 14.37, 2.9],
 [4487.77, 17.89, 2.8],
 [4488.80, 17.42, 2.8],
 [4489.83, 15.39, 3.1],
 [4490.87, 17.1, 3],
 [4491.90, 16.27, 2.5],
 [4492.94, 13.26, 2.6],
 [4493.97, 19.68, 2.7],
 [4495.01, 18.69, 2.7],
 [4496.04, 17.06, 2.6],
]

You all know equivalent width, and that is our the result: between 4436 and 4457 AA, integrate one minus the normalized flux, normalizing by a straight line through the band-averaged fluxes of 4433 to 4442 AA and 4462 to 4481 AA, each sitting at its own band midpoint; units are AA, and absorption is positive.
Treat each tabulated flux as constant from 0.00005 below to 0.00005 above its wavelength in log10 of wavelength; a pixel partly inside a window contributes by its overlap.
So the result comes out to 1.4 AA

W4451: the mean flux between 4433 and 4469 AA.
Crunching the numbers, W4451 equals 16.5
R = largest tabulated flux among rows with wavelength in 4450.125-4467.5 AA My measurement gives 18.96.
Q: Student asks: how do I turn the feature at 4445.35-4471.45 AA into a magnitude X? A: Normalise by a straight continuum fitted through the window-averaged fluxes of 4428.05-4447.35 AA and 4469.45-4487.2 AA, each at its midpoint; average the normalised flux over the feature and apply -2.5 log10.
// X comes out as 0.02 mag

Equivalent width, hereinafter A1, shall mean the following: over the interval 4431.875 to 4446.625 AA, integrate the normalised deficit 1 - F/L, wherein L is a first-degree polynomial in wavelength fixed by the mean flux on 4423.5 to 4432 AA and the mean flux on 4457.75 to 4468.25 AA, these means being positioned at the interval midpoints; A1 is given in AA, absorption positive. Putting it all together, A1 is -1.4 AA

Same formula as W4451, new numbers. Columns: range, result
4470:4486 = 16.2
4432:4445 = 17.1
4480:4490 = 15.9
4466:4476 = 16.8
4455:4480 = 16.5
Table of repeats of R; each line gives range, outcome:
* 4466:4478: 19.51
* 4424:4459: 19.55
